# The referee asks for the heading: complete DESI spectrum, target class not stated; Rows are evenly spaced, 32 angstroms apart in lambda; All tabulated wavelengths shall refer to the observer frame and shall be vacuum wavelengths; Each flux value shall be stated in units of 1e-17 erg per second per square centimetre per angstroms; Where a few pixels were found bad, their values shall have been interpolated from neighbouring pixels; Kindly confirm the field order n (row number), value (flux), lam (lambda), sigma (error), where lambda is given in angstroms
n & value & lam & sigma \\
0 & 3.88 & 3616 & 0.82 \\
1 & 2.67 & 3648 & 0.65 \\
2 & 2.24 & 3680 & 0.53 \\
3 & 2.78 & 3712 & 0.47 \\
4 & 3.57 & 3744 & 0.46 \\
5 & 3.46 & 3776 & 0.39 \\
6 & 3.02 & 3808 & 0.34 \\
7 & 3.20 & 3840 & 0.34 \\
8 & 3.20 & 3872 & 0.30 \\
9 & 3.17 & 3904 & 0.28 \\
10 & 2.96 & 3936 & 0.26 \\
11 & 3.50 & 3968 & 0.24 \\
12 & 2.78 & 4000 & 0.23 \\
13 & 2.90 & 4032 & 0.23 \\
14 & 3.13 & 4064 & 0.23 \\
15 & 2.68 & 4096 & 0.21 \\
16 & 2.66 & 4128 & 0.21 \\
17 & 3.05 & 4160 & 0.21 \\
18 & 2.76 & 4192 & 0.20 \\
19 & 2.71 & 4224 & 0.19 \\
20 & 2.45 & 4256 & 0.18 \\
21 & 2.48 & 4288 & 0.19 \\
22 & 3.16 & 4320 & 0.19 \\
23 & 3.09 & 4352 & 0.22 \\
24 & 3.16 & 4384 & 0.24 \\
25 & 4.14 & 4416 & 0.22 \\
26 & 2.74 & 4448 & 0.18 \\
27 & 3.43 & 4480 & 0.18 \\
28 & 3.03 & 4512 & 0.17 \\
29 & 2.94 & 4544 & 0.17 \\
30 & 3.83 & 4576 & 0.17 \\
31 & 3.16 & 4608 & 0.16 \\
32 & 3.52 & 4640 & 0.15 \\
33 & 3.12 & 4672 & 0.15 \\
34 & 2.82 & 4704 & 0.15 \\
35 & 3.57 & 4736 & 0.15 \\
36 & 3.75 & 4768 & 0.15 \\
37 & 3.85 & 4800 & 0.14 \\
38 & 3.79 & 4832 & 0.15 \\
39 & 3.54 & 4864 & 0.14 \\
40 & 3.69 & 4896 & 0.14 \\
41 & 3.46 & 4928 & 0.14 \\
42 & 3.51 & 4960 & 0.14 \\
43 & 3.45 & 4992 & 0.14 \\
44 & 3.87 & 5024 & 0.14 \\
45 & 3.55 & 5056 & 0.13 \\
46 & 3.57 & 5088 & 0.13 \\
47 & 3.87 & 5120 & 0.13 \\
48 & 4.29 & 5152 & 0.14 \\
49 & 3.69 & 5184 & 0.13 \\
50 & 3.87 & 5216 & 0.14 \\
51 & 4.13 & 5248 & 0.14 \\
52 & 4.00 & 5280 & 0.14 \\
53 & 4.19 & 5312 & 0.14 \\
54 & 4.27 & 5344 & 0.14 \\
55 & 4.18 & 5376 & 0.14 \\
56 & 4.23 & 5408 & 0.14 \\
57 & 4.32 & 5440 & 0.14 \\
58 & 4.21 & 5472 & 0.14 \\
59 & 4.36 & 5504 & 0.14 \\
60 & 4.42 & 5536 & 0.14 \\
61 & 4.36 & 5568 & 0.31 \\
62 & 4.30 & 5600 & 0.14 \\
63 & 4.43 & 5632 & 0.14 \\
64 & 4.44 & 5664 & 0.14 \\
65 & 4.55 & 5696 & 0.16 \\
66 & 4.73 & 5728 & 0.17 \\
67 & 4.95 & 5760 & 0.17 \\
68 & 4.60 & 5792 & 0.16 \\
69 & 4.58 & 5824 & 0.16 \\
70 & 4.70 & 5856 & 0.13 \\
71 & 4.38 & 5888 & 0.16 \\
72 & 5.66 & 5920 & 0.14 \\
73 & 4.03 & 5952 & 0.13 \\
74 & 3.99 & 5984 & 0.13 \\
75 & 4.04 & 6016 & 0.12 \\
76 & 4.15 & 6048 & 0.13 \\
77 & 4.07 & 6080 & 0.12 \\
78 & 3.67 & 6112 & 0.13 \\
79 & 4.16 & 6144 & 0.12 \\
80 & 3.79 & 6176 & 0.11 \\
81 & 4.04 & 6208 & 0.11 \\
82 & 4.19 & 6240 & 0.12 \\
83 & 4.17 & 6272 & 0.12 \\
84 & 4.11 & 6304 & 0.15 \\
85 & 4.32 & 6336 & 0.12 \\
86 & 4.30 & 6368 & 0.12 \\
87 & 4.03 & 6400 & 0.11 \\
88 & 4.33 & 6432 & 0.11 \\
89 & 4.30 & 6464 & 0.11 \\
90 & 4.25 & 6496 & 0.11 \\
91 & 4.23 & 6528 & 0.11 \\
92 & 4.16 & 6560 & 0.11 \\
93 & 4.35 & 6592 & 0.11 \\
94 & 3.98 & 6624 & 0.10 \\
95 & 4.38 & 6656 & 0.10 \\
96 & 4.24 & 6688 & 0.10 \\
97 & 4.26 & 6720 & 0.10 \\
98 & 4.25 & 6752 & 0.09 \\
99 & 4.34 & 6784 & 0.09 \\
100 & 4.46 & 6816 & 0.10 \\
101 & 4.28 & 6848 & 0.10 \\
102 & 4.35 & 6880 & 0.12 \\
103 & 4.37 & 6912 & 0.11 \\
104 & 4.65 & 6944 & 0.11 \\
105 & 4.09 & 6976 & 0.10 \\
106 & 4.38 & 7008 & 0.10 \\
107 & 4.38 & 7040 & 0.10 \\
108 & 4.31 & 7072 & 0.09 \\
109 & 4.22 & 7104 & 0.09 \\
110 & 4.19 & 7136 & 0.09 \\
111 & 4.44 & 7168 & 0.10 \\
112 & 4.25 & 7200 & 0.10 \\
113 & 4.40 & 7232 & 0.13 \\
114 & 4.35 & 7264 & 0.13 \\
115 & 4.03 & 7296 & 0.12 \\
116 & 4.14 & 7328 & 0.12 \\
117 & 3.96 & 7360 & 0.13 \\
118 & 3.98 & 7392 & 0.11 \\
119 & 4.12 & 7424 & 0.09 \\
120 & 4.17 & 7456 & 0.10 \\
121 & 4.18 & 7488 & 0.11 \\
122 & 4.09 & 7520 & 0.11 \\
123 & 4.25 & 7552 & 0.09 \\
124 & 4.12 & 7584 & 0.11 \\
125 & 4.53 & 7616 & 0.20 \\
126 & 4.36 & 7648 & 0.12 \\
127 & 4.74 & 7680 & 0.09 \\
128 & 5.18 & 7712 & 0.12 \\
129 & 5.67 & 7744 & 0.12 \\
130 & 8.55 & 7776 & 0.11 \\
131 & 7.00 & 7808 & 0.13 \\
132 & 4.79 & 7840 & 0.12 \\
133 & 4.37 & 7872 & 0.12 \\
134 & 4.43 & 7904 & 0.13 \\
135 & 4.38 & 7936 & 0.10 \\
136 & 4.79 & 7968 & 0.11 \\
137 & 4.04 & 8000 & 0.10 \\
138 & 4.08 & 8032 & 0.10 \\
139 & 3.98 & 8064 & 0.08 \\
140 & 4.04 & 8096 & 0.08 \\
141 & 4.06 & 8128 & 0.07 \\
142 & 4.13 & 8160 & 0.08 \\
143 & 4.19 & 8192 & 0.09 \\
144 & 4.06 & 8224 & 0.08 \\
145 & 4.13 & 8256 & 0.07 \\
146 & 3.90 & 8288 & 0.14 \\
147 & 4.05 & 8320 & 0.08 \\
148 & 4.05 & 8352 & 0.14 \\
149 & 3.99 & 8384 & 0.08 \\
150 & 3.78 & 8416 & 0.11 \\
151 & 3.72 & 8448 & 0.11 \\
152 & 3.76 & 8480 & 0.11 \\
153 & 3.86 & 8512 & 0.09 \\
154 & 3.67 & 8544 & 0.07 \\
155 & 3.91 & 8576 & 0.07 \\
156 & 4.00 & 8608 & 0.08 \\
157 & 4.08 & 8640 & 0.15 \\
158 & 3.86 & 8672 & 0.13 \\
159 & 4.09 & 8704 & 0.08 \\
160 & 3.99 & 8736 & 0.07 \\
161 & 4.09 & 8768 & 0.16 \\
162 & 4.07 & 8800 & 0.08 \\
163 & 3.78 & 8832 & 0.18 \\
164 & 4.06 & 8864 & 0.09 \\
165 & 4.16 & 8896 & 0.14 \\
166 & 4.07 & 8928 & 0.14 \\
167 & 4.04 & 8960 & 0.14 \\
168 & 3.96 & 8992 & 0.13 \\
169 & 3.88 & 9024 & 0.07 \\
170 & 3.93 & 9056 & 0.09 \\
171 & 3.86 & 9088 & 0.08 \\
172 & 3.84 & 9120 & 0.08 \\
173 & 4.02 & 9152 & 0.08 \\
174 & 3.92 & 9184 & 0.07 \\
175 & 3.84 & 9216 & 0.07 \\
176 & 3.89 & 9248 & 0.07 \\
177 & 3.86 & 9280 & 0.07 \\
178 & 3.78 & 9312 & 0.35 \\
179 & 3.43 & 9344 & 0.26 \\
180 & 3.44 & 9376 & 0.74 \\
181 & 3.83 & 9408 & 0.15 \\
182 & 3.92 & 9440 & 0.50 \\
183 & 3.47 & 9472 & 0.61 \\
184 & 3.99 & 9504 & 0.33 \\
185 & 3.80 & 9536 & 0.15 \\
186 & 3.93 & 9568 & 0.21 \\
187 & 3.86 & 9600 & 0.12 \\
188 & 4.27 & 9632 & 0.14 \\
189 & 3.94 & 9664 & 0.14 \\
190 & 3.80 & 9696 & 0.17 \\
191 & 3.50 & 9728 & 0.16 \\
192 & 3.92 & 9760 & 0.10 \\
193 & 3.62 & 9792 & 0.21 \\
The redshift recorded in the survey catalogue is 0.18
